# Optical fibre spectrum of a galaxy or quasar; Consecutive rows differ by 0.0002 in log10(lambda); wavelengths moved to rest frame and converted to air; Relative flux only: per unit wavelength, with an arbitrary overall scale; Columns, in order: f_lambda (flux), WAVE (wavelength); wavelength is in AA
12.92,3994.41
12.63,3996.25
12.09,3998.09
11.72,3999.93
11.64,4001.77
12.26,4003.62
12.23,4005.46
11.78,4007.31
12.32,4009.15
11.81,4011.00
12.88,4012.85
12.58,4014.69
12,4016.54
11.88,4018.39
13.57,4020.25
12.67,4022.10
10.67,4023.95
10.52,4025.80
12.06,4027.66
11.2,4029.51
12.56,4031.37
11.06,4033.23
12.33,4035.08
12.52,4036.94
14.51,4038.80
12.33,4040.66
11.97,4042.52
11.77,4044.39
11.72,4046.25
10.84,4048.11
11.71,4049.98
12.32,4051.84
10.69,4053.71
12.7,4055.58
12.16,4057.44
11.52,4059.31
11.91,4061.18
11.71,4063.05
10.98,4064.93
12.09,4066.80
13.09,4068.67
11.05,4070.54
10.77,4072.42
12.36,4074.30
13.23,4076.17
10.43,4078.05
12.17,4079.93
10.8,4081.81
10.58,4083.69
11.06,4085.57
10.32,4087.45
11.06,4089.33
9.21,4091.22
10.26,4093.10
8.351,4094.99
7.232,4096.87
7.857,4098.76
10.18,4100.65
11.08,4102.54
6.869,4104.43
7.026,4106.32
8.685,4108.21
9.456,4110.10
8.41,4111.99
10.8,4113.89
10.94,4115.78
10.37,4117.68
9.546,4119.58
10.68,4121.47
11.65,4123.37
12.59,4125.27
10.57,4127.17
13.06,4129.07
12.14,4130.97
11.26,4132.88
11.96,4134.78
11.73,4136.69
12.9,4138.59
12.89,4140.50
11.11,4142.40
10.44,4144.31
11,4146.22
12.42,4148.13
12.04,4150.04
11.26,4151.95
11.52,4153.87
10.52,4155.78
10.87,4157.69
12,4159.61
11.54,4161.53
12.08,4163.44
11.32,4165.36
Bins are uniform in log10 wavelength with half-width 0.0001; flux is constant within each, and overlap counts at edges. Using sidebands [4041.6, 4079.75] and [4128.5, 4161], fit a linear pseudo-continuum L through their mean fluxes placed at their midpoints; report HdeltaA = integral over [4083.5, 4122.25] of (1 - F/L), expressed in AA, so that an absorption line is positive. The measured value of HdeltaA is 7.4 AA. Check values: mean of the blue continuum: 11.8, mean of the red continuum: 11.7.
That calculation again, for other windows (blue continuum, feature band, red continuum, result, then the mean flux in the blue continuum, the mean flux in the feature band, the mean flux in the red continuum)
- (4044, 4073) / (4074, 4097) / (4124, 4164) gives 2.2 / 11.7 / 10.6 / 11.7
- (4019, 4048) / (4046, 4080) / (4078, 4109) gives -2.9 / 12.1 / 11.8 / 9.58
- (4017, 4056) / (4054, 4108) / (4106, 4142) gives 4.0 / 12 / 10.6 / 11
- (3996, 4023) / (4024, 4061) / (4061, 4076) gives 0.4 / 12.3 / 11.9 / 11.8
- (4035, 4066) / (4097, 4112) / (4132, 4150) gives 4.1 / 12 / 8.63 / 11.8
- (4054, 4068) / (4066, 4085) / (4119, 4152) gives 0.3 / 11.8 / 11.6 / 11.7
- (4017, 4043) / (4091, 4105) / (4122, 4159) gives 3.5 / 12.1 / 8.92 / 11.7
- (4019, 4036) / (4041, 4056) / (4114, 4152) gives 0.1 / 11.8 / 11.7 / 11.5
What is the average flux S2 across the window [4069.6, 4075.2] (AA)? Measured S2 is 11.4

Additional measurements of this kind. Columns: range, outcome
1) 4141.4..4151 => 11.4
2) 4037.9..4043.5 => 12.9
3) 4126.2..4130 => 11.8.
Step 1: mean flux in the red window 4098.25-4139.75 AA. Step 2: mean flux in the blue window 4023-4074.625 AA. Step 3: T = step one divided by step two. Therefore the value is 0.89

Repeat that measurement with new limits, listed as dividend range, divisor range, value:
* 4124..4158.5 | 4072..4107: 1.16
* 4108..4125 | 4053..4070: 0.86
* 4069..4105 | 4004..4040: 0.85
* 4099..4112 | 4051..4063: 0.74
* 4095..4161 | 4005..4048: 0.88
